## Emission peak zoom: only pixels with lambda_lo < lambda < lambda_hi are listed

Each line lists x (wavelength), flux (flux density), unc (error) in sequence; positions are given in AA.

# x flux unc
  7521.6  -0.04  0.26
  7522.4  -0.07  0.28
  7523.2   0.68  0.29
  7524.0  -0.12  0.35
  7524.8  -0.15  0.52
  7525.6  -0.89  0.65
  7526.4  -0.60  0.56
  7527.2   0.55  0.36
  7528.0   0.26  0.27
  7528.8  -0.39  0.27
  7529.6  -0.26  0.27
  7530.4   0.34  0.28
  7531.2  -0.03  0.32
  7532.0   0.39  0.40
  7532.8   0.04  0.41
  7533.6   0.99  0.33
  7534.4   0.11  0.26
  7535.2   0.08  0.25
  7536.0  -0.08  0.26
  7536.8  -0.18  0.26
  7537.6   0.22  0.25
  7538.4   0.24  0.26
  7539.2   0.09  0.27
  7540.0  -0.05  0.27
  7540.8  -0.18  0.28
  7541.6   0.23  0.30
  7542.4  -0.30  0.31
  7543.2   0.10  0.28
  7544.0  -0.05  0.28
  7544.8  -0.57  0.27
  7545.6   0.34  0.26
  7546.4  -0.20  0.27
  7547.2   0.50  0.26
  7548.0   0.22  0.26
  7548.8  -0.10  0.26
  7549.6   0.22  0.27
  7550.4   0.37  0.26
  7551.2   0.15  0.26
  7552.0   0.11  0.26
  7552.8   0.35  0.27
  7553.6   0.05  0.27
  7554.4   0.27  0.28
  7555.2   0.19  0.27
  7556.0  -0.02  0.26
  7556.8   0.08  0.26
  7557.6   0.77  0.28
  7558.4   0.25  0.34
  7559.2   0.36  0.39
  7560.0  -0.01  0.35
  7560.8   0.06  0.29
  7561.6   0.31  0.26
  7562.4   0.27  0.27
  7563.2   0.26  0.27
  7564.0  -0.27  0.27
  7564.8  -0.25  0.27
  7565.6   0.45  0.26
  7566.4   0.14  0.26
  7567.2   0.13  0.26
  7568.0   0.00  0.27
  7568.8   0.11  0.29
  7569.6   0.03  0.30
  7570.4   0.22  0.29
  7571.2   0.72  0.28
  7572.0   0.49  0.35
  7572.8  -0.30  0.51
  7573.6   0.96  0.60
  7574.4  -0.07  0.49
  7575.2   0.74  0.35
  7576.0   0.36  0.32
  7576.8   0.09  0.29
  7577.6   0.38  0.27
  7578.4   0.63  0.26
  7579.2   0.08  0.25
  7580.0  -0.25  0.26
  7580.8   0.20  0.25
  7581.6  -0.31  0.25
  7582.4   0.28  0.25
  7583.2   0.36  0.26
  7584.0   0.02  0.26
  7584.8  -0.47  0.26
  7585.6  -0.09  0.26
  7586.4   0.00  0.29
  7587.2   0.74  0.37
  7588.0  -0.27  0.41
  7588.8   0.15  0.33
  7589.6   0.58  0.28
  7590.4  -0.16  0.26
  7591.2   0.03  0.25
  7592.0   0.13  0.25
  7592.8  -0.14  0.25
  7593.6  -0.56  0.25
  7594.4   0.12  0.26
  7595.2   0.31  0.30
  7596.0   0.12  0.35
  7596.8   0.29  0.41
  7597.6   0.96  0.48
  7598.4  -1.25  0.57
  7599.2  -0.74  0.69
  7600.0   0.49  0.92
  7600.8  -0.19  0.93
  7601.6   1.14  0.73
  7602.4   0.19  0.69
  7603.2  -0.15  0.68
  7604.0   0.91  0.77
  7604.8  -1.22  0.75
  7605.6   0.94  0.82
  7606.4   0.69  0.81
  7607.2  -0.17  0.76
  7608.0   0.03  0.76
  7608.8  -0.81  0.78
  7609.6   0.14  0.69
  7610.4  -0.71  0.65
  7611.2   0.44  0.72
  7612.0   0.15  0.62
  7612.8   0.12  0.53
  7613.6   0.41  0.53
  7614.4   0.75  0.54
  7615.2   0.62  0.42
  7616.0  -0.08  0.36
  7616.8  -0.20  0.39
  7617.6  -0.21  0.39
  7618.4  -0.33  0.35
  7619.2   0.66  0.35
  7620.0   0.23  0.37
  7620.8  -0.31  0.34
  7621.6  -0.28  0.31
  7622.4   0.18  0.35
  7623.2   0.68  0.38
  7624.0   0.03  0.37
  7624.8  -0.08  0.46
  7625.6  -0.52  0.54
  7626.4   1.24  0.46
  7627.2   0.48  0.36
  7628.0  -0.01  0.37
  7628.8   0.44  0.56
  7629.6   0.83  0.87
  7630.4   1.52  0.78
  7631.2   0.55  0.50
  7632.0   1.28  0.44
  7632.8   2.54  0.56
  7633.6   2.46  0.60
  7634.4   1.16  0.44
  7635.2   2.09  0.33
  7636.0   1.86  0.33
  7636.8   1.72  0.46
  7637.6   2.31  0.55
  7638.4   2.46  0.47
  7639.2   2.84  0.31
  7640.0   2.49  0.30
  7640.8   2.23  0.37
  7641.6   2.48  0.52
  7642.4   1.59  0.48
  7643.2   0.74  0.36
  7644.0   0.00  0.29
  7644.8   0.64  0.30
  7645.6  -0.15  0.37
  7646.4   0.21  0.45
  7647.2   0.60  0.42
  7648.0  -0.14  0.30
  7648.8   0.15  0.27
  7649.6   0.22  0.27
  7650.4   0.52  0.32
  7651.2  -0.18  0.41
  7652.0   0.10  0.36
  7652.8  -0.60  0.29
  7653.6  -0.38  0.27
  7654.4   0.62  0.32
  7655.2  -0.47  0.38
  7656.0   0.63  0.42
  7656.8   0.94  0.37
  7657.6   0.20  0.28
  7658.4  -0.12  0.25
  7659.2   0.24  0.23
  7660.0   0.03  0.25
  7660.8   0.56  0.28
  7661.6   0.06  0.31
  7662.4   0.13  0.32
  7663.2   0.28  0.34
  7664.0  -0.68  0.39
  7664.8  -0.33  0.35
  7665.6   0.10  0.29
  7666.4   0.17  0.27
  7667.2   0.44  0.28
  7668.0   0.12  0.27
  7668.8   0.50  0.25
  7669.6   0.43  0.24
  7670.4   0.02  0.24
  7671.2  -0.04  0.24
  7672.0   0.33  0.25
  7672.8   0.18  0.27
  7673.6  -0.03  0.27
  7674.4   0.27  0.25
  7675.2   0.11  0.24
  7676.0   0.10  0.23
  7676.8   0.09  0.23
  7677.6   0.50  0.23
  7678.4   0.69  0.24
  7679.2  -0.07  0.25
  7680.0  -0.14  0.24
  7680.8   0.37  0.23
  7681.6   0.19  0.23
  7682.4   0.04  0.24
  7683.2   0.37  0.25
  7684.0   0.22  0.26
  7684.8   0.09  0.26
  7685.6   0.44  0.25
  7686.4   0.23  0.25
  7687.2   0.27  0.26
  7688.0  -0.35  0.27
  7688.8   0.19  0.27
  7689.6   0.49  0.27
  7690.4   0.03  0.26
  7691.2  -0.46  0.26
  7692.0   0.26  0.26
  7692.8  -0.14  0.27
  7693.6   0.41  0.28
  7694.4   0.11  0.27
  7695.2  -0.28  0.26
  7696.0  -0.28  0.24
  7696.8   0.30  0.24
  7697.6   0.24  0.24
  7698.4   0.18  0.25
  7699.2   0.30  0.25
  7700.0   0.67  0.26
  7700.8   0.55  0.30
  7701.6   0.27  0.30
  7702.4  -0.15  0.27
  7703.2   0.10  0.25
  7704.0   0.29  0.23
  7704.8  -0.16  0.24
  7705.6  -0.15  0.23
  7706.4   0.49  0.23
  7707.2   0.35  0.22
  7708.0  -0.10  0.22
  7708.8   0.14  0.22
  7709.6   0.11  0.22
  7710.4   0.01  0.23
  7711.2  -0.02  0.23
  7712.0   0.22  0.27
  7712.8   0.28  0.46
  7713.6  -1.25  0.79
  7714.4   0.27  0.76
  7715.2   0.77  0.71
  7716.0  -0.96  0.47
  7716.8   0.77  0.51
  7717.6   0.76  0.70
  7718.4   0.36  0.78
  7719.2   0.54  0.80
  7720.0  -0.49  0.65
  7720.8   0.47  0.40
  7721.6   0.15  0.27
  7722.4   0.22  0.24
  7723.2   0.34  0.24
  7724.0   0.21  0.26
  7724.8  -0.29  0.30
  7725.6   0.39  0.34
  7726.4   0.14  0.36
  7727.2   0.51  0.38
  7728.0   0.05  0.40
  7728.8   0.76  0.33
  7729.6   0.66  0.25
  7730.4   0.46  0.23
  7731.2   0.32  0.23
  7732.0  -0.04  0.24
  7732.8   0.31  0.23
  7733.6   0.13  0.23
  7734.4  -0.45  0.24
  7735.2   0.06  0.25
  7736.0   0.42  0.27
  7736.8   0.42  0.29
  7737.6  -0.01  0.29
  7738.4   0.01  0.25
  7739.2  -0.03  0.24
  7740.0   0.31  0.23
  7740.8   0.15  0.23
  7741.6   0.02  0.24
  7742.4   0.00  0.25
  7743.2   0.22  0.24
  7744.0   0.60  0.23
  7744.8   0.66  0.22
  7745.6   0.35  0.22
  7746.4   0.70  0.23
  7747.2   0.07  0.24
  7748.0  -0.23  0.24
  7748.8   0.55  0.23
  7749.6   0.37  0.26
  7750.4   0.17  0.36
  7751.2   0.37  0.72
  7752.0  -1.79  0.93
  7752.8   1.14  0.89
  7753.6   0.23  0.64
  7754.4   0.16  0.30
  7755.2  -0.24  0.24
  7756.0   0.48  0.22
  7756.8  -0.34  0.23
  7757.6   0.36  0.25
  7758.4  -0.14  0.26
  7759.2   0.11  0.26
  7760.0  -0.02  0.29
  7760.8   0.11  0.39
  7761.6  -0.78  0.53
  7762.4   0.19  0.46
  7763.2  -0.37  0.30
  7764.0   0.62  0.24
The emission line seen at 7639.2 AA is [O II] 3727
